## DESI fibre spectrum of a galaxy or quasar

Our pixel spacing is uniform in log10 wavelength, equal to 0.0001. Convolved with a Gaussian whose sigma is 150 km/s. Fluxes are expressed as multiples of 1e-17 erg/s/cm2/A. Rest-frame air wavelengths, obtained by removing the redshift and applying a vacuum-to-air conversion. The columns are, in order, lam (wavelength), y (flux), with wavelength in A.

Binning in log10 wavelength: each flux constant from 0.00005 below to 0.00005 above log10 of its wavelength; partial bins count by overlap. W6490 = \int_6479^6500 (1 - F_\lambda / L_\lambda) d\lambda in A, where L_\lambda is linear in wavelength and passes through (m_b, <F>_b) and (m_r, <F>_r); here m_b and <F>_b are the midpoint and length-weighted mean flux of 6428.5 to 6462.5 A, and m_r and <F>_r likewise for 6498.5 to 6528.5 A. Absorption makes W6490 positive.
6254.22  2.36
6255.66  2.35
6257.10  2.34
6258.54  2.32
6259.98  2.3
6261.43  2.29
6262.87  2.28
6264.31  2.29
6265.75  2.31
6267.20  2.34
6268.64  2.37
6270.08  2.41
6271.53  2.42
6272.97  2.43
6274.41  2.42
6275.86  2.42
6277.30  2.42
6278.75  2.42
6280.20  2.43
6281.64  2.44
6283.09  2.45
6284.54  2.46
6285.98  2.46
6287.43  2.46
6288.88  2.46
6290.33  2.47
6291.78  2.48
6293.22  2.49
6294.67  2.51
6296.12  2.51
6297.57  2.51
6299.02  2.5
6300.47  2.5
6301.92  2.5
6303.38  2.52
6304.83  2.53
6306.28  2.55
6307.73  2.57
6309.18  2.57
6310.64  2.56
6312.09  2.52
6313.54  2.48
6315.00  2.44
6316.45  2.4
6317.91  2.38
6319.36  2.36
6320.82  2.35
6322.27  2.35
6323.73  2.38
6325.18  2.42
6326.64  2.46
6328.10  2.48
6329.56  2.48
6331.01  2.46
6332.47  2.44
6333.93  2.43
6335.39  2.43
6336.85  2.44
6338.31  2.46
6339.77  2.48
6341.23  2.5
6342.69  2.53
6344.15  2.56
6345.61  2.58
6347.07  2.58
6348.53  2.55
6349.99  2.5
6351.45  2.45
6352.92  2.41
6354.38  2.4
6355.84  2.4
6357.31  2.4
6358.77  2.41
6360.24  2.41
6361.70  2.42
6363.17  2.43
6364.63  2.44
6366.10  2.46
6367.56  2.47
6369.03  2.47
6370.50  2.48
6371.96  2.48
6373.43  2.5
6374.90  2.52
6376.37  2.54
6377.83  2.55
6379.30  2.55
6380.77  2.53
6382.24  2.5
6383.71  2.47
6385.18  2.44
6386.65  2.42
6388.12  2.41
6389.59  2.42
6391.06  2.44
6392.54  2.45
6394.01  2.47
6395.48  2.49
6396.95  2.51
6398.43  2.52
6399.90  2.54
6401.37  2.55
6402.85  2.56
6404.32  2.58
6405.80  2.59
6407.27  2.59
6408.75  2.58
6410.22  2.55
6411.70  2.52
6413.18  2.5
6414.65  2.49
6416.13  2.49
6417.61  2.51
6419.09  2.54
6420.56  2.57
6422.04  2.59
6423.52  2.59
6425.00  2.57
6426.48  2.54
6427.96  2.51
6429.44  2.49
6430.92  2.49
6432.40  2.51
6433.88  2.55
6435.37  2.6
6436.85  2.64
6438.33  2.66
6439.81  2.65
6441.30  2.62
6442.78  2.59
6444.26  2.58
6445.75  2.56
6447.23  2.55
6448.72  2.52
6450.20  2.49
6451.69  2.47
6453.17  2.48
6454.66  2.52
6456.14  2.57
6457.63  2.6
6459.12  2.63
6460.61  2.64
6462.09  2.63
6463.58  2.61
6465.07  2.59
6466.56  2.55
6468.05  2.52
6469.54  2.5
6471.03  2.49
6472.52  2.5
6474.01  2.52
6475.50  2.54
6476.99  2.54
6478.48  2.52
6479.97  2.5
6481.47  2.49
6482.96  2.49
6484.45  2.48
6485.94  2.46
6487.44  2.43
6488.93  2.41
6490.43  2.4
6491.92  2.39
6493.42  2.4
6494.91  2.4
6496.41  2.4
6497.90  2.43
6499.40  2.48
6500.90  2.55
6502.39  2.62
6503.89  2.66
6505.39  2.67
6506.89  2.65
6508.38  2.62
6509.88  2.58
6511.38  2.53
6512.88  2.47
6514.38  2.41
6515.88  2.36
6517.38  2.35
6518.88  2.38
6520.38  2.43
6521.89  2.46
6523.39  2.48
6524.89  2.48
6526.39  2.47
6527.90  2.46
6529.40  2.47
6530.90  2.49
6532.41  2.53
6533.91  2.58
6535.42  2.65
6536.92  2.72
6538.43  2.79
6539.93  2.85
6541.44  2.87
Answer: 0.7 A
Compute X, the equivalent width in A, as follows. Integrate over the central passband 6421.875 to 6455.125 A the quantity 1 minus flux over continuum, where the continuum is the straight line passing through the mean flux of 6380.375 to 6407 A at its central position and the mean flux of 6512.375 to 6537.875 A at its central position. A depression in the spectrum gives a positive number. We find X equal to -0.85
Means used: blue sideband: 2.5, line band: 2.55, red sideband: 2.48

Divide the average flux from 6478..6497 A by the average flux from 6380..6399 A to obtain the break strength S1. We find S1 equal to 0.99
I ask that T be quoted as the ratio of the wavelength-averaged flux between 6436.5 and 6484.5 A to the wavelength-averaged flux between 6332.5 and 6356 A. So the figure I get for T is 1.0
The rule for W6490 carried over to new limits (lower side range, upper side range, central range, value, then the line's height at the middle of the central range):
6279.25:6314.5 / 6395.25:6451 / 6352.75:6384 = 0.8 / 2.53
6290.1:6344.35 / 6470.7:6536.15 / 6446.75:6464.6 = -0.5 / 2.49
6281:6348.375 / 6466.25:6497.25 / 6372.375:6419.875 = -0.7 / 2.47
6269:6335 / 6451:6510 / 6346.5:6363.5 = 0.2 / 2.48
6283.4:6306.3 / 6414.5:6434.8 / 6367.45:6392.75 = 0.4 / 2.52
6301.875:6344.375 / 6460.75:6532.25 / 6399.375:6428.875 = -0.8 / 2.48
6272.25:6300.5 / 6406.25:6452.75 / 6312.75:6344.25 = 0.6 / 2.49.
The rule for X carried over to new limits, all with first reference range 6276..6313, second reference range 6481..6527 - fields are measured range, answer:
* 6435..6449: -0.7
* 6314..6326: 0.5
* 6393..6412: -0.4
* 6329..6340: 0.2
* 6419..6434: -0.3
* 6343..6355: -0.1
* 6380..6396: 0.2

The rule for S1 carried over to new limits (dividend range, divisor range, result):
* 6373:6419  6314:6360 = 1.03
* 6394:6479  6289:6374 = 1.03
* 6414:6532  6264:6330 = 1.03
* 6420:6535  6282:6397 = 1.02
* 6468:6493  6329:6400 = 1.00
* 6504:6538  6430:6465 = 0.98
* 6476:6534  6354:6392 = 1.01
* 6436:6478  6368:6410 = 1.02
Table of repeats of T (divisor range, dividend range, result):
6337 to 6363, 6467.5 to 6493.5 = 1.00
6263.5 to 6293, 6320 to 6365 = 1.01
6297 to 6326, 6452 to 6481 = 1.03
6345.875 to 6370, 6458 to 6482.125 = 1.04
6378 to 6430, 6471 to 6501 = 0.98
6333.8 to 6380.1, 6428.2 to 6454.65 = 1.03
